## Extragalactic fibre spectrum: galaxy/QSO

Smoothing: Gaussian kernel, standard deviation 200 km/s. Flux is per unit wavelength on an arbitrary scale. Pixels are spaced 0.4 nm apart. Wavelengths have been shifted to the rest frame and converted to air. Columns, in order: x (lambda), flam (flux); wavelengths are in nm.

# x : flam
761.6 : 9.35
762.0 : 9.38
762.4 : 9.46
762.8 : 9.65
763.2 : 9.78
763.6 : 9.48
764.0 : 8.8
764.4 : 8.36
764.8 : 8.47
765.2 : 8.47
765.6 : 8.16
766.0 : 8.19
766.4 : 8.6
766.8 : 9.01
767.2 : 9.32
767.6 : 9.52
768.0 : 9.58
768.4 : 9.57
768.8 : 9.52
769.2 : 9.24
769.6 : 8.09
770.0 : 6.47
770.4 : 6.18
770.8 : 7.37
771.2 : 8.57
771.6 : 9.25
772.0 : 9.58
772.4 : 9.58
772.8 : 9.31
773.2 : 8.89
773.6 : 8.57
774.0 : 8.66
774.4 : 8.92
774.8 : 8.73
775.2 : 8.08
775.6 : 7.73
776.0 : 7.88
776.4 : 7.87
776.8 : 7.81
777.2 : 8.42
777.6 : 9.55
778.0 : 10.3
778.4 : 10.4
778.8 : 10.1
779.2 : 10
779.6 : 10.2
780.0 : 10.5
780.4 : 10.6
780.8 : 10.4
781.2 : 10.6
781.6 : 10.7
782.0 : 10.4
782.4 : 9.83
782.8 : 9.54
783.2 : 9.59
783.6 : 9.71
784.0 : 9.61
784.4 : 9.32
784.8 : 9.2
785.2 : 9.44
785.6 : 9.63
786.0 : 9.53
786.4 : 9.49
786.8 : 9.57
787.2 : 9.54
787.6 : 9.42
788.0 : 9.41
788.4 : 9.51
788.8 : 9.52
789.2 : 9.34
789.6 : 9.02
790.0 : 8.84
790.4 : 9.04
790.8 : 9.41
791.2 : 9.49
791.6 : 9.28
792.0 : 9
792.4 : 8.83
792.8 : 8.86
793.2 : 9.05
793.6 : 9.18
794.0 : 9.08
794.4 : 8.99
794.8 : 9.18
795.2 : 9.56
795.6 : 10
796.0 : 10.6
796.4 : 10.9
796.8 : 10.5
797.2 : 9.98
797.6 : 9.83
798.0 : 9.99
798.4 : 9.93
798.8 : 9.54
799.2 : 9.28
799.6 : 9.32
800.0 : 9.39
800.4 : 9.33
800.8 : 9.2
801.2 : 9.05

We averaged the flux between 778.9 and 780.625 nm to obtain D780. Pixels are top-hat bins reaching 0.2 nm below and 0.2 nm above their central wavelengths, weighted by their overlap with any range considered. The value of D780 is 10.3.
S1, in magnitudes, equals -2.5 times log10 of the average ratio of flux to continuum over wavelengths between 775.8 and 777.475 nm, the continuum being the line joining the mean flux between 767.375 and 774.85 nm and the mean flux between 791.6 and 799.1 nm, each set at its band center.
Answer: 0.109 mag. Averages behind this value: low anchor 8.72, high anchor 9.6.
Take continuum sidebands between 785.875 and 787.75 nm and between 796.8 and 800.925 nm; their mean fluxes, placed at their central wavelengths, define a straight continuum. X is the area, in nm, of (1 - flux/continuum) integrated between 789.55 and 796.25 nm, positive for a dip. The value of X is 0.207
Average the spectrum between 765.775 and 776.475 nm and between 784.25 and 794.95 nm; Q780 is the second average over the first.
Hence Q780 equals 1.1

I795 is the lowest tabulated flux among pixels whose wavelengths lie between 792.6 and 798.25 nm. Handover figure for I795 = 8.86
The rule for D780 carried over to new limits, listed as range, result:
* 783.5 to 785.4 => 9.44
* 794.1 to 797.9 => 9.93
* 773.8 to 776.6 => 8.27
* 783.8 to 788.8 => 9.47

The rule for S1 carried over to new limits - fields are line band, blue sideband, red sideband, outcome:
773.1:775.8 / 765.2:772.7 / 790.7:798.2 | 0.04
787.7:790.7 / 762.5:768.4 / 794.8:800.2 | 0.05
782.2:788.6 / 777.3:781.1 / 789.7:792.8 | 0.01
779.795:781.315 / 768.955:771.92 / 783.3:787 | -0.17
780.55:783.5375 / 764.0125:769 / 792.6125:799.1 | -0.09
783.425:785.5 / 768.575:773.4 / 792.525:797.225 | -0.04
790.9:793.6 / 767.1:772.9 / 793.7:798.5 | 0.07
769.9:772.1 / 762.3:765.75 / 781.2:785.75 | 0.17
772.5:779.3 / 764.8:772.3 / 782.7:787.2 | 0.02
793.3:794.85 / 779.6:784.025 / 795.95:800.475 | 0.10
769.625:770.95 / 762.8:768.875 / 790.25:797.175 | 0.31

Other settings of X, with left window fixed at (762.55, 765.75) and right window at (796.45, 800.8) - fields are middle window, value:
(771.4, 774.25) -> 0.00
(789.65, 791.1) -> 0.06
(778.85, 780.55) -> -0.19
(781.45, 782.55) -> -0.12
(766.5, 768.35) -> -0.07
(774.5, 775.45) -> 0.08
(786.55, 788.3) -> 0.00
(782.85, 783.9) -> -0.03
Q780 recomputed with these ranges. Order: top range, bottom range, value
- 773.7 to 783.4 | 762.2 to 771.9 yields 1.08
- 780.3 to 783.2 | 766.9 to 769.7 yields 1.10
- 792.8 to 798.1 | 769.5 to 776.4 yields 1.17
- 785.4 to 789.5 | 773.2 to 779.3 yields 1.07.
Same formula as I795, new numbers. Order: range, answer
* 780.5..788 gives 9.2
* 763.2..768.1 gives 8.16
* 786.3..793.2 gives 8.83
